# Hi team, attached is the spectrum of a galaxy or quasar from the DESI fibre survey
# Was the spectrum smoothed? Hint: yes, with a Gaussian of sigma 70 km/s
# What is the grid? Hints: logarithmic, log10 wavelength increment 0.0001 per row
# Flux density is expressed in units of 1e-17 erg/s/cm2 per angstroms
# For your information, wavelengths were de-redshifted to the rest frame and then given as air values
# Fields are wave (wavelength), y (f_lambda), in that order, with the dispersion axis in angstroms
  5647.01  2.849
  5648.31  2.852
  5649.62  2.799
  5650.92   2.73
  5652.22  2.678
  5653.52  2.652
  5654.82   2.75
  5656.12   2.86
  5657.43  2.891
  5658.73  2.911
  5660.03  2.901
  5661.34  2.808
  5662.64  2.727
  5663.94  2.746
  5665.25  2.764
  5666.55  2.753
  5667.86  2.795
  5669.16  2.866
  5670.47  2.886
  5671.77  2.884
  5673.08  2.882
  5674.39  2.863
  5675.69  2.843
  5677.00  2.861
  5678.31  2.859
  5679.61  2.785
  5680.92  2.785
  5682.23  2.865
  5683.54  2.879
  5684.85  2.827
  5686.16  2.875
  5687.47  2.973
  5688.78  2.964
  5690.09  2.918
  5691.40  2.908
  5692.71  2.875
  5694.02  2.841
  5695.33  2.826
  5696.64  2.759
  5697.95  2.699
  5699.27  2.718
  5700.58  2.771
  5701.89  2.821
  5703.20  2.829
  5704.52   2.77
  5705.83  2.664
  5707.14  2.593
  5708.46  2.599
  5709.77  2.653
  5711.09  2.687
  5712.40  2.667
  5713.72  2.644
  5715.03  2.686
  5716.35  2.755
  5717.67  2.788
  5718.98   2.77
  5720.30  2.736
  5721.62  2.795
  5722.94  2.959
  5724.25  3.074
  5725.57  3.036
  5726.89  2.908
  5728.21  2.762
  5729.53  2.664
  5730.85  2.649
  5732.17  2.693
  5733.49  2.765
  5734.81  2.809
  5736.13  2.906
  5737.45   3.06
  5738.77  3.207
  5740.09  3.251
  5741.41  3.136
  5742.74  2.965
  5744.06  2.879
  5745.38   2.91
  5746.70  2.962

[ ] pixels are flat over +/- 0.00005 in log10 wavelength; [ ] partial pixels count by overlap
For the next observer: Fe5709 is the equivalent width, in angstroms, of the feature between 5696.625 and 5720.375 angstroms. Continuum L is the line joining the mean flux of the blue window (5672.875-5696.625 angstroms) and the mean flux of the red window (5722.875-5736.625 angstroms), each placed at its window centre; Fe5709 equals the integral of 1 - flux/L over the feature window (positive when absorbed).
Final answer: 1.1 angstroms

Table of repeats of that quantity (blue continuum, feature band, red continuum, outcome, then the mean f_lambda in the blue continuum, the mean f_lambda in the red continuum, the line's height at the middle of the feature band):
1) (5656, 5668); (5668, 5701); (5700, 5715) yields -1.1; 2.81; 2.7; 2.76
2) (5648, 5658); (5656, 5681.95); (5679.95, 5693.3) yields -0.1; 2.77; 2.88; 2.82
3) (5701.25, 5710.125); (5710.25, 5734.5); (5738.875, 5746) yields 0.7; 2.71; 3.04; 2.86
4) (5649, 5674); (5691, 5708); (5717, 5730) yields 0.4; 2.81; 2.85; 2.83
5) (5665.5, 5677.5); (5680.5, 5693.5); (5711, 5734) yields -0.3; 2.85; 2.78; 2.83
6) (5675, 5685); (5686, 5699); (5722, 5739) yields -0.1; 2.84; 2.87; 2.85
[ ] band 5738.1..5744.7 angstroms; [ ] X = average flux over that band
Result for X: 3.09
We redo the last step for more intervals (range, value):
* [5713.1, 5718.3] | 2.72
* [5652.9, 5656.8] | 2.75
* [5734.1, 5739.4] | 2.99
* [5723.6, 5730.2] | 2.89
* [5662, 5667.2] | 2.75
